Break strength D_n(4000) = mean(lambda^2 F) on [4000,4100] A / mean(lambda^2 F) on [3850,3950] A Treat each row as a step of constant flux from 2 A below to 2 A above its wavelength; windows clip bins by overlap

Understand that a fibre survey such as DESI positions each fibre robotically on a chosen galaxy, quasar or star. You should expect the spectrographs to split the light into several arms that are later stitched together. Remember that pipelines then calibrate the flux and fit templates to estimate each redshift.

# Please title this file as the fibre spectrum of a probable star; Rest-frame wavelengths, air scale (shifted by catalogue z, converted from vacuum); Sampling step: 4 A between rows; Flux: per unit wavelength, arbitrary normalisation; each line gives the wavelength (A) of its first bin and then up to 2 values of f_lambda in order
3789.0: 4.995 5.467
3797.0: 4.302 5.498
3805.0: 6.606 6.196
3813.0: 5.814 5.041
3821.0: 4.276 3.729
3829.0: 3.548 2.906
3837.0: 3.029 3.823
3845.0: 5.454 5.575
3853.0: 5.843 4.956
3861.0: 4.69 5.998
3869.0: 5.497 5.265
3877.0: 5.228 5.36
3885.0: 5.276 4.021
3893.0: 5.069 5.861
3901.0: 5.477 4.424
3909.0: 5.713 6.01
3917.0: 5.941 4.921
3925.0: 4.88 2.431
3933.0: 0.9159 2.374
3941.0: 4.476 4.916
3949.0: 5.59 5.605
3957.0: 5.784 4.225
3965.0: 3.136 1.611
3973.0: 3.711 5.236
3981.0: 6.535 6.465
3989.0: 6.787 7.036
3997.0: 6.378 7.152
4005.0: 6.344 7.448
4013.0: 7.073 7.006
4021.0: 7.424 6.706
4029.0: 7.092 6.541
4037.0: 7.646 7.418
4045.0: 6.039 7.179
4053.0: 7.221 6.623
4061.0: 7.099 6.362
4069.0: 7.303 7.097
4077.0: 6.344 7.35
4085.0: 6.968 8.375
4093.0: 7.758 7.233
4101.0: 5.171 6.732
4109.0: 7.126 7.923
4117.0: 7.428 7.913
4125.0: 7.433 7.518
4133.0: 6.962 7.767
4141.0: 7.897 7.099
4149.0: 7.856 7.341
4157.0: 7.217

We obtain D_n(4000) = 1.6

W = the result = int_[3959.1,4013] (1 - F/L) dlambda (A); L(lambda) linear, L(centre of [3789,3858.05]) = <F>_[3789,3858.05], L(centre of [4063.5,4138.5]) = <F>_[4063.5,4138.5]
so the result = 5.58 A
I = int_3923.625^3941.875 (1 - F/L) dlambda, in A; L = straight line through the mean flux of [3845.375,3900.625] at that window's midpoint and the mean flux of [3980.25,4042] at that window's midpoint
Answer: 9.5 A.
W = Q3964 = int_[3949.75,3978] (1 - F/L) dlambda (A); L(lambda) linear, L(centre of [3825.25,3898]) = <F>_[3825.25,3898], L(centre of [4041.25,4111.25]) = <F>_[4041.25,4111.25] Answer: 7.8 A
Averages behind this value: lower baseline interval 4.81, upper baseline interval 6.96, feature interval 4.21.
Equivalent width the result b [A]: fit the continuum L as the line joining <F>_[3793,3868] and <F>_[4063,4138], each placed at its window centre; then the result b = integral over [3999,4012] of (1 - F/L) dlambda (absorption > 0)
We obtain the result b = -1.2 A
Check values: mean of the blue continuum 4.87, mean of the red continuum 7.19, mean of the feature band 6.99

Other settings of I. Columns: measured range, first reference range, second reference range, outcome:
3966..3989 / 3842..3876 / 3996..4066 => 5.9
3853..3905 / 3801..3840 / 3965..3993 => -4.9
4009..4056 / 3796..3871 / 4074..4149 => -3.1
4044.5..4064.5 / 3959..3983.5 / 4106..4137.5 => -3.0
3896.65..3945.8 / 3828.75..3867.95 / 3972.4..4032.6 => 9.8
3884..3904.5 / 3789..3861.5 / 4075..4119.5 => 1.3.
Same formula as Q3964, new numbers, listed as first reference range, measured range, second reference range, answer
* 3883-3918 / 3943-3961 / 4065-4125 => 1.4 A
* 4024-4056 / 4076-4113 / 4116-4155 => 1.1 A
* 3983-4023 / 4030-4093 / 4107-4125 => 1.7 A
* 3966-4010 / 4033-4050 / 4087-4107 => -1.6 A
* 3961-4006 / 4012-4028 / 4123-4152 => -3.1 A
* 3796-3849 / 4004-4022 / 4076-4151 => -1.9 A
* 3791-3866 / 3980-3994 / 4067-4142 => -1.0 A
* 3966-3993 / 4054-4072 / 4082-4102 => -0.6 A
